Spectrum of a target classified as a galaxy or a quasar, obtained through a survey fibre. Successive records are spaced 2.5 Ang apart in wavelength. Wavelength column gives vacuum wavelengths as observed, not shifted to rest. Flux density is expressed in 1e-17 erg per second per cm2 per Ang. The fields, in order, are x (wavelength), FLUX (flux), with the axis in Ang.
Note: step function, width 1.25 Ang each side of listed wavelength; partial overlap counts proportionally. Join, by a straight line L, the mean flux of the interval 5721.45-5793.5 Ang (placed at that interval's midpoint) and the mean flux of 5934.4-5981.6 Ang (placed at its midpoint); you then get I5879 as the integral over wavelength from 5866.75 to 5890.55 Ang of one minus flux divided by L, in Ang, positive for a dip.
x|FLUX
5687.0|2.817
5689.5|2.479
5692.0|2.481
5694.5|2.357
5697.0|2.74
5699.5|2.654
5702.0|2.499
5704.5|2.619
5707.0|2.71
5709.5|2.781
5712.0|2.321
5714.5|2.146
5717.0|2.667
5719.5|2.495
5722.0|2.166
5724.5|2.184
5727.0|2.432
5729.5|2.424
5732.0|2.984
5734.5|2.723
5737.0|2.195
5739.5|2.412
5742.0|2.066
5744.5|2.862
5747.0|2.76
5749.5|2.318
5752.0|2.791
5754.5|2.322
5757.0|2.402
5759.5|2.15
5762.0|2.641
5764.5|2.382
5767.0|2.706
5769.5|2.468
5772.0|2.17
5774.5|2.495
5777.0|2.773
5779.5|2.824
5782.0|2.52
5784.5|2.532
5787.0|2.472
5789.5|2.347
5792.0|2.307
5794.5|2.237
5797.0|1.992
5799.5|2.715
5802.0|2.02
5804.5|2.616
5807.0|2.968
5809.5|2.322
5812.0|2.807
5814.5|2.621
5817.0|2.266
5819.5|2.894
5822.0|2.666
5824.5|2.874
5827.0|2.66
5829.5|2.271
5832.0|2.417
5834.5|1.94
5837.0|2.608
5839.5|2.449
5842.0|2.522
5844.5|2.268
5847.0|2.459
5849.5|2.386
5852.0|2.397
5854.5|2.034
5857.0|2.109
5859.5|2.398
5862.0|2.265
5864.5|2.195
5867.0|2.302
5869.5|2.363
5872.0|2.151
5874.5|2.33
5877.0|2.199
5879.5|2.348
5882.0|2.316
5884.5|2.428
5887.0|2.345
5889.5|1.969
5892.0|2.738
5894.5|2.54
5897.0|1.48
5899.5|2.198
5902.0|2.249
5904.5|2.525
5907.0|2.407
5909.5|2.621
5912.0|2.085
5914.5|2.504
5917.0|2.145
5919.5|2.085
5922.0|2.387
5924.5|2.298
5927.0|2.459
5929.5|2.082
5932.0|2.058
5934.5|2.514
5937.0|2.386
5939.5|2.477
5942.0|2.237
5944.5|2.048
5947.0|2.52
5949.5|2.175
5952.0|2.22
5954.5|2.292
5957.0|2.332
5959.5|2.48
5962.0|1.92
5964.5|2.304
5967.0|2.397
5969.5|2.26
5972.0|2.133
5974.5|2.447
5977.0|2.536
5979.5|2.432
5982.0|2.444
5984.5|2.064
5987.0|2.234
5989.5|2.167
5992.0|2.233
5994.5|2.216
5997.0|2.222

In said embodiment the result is 1.1 Ang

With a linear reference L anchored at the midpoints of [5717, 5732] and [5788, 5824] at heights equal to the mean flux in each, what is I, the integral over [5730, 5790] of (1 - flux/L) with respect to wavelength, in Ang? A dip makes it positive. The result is -1.5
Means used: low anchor 2.42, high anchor 2.49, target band 2.51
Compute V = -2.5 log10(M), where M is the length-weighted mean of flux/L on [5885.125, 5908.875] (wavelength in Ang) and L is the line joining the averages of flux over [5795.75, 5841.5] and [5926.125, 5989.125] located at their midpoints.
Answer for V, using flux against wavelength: 0.05 mag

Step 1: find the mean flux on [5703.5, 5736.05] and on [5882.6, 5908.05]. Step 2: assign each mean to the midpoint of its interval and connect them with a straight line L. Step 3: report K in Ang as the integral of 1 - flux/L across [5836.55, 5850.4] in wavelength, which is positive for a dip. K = -0.5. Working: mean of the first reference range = 2.51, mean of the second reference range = 2.29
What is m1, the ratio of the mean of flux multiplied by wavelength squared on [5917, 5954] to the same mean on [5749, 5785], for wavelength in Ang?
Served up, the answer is 0.96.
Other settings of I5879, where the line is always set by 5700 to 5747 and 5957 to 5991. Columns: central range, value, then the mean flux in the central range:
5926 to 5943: 0.08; 2.32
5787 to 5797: 0.65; 2.28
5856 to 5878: 1.11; 2.26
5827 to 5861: 0.83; 2.34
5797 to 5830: -2.12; 2.58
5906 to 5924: 0.19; 2.32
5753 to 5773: 0.39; 2.41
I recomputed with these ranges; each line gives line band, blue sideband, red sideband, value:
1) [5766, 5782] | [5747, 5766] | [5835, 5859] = -0.87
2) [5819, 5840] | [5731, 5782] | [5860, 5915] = -1.09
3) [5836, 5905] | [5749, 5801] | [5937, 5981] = 2.24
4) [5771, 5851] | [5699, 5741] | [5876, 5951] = -2.84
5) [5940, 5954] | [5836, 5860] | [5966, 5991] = 0.40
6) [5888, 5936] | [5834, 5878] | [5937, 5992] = 0.34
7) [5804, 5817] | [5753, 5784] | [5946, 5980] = -0.94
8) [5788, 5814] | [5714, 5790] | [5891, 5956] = -0.11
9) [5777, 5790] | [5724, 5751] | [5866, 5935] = -0.71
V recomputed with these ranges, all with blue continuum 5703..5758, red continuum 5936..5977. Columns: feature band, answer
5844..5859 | 0.05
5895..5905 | 0.11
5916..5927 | 0.03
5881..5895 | -0.01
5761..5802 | -0.01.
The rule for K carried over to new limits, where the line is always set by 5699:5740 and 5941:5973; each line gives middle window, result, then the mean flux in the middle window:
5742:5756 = -0.5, 2.56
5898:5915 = -0.3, 2.35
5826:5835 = 0.1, 2.34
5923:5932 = 0.1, 2.25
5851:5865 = 0.7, 2.23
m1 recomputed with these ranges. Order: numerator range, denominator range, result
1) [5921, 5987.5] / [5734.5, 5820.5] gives 0.98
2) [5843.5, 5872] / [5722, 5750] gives 0.96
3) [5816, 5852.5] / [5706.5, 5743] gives 1.05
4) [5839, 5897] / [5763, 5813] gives 0.95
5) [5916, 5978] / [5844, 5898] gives 1.03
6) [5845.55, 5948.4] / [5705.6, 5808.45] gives 0.97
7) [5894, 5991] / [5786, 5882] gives 0.99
